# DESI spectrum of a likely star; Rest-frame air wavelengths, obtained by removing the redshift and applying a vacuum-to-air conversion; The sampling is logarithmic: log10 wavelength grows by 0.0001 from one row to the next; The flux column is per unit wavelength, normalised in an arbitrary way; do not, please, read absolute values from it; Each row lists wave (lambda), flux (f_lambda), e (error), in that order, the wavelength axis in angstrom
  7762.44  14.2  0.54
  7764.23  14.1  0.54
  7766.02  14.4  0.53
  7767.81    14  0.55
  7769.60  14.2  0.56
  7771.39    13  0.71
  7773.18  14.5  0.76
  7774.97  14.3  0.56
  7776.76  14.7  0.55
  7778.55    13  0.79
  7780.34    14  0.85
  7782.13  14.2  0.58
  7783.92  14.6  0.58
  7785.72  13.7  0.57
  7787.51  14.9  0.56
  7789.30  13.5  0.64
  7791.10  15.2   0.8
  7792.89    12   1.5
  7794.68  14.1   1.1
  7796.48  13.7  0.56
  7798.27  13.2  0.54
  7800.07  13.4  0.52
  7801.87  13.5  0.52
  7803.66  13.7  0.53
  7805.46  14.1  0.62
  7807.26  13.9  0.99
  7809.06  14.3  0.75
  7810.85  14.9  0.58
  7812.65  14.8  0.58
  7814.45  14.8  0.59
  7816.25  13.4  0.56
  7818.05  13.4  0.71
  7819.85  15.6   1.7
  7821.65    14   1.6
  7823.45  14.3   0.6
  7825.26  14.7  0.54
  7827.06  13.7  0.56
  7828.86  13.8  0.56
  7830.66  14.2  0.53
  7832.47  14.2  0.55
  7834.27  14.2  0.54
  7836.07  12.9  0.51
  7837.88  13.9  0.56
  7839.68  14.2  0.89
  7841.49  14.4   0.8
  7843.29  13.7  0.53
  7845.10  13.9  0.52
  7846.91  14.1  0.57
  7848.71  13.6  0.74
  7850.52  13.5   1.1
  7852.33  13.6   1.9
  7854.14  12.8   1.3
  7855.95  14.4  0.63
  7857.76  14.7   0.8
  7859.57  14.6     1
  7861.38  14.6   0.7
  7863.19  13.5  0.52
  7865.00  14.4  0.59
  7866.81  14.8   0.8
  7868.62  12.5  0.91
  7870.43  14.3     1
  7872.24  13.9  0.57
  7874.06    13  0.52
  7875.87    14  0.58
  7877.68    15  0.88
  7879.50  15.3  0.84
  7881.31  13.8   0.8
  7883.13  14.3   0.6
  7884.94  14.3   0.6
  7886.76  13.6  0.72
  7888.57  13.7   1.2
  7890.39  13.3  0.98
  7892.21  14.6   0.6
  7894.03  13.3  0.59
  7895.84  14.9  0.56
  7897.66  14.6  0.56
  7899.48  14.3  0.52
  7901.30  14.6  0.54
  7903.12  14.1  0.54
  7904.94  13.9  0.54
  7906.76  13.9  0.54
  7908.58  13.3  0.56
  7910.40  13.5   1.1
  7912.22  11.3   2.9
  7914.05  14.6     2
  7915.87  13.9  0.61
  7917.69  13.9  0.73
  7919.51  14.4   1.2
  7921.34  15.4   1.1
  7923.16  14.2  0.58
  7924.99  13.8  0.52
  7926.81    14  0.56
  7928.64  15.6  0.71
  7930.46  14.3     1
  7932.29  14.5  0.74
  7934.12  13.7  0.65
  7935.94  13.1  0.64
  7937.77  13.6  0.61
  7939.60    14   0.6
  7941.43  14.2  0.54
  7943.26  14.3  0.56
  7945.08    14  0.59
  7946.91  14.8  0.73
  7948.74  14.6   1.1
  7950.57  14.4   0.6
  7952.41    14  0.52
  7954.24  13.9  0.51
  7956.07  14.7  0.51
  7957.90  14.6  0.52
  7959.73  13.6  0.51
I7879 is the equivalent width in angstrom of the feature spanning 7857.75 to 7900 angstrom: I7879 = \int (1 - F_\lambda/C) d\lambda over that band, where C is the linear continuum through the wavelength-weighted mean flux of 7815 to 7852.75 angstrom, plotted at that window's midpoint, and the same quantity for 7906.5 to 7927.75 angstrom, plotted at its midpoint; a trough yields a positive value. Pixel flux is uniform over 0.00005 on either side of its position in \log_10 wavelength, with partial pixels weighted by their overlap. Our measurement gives -0.7 angstrom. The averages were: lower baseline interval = 14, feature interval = 14.1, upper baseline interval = 13.8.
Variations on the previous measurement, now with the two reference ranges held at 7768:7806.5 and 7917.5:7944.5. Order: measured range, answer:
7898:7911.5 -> 0.20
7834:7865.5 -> 0.20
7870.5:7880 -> -0.08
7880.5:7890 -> 0.13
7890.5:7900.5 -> -0.09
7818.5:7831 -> -0.30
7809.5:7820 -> -0.34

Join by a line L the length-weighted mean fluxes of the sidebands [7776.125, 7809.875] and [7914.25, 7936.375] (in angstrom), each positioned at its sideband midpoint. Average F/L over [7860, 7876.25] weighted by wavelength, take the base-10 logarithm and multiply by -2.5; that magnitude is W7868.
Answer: 0.01 mag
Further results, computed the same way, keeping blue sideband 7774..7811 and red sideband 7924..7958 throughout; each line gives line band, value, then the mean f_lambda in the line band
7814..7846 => 0.00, 14.1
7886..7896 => 0.02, 13.8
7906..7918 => 0.05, 13.5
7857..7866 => -0.02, 14.4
